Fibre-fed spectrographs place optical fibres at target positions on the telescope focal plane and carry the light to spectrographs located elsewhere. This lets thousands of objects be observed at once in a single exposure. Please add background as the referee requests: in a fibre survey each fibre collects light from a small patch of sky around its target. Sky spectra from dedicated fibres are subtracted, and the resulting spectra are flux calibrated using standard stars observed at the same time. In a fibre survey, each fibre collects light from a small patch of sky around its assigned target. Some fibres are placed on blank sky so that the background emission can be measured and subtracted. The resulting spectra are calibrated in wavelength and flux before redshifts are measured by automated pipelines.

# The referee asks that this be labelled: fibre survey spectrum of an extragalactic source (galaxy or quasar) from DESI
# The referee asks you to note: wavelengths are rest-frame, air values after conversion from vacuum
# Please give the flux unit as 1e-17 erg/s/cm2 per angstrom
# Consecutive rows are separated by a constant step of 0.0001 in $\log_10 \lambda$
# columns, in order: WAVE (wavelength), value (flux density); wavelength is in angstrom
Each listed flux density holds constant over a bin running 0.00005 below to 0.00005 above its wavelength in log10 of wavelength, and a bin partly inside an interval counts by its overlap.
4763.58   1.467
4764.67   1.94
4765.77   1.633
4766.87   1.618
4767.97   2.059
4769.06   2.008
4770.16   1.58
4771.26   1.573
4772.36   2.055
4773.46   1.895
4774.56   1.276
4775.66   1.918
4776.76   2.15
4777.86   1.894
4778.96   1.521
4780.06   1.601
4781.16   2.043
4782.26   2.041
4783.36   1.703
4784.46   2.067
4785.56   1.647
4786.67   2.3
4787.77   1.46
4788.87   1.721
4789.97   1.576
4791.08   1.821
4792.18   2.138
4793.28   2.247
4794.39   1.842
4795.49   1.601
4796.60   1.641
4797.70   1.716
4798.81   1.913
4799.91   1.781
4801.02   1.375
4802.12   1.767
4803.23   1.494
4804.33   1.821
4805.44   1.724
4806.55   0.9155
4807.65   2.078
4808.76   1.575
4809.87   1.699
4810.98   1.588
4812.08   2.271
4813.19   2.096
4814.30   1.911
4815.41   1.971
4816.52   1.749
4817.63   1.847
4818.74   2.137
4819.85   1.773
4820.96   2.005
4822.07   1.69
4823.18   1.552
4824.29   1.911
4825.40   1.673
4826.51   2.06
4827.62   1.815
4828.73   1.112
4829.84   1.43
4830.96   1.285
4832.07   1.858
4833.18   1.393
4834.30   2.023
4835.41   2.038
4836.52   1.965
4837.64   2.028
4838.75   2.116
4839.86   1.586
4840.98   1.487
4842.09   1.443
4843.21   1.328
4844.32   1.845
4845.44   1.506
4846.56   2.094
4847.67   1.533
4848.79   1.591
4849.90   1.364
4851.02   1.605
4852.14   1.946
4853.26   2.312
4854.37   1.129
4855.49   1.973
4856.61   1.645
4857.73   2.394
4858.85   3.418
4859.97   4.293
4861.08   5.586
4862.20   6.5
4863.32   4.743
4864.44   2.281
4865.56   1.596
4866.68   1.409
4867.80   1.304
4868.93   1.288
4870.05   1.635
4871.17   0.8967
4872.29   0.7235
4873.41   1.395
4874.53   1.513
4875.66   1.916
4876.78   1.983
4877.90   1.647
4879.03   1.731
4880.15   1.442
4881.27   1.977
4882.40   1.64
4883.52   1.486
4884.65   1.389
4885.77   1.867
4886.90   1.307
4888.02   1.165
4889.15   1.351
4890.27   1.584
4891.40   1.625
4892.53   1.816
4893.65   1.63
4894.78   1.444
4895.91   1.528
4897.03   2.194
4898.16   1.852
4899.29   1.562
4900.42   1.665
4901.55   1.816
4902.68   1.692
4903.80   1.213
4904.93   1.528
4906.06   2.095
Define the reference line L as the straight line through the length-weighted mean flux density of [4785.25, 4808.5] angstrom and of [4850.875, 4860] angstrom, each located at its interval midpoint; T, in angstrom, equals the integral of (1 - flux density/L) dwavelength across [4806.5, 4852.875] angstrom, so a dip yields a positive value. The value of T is 5.8 angstrom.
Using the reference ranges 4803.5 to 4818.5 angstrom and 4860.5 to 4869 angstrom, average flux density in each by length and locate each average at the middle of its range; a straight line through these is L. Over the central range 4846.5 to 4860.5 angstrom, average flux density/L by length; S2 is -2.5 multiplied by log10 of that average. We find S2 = 0.36 mag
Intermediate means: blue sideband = 1.79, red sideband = 3.2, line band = 2.1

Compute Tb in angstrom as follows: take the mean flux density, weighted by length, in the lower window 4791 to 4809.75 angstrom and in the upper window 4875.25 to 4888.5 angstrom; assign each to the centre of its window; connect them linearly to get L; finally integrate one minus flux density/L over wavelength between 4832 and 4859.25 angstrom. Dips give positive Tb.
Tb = -2.3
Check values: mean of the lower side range 1.73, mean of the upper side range 1.63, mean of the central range 1.81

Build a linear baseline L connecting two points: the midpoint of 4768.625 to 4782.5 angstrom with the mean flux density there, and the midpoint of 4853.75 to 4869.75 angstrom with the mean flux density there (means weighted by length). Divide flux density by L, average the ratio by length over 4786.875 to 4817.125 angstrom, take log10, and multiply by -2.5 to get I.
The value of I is 0.19 mag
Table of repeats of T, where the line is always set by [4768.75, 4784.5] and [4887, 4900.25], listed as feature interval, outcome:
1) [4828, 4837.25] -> 0.34 angstrom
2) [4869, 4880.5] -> 1.10 angstrom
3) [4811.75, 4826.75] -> -1.37 angstrom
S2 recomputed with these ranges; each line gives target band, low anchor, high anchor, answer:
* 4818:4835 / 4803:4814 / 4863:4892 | -0.01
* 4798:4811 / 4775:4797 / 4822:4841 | 0.10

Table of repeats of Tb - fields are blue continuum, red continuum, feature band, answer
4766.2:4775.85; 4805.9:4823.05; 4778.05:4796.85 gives -0.4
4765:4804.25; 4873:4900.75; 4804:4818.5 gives -0.4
